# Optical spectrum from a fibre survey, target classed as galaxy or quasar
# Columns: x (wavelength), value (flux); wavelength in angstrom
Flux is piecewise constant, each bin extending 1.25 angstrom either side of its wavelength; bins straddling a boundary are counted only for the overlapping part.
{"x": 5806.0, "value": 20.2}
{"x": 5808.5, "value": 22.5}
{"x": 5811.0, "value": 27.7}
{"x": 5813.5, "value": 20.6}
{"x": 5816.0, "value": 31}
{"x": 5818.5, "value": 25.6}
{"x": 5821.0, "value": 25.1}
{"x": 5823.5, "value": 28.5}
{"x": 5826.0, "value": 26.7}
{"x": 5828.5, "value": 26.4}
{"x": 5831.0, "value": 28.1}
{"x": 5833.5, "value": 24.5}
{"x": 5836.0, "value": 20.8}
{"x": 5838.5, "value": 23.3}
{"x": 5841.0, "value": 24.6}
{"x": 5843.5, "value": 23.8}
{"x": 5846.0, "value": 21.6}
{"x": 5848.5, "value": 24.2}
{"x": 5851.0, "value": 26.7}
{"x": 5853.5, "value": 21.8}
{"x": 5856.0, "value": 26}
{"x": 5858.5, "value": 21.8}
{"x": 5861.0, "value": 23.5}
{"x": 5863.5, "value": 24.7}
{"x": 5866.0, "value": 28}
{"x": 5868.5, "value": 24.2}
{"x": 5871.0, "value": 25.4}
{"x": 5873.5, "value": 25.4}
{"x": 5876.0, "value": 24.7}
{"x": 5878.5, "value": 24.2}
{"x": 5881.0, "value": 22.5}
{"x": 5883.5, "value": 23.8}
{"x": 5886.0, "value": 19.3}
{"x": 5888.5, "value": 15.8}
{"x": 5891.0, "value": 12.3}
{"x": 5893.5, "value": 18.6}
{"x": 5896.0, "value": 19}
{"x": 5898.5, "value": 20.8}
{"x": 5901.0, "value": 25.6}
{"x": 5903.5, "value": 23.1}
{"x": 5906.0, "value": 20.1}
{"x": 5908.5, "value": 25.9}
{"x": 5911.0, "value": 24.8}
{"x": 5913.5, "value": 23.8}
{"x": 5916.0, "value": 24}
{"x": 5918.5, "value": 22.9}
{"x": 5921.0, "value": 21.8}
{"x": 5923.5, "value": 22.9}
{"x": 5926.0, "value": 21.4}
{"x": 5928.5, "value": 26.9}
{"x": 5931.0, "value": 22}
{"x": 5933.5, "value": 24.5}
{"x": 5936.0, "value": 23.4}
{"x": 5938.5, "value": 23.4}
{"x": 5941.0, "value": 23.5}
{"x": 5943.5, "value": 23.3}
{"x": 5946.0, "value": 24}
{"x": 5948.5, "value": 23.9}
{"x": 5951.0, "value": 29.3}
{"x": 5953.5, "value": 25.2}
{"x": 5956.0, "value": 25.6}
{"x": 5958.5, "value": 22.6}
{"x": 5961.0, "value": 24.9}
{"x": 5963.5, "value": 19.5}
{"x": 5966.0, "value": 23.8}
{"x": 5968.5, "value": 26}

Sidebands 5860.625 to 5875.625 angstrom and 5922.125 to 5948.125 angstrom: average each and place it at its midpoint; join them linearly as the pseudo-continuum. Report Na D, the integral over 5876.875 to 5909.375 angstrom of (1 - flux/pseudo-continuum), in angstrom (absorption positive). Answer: 5.0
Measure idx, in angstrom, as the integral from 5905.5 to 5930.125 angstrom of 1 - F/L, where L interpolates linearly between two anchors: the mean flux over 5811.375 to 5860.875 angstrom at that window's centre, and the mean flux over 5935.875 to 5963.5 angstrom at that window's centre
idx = 0.91 angstrom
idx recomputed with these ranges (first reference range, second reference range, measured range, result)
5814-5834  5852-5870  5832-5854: 1.7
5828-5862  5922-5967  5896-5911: 0.7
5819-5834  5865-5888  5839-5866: 1.2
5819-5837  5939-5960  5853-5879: 0.8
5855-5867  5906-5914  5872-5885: 0.3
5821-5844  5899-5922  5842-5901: 4.3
